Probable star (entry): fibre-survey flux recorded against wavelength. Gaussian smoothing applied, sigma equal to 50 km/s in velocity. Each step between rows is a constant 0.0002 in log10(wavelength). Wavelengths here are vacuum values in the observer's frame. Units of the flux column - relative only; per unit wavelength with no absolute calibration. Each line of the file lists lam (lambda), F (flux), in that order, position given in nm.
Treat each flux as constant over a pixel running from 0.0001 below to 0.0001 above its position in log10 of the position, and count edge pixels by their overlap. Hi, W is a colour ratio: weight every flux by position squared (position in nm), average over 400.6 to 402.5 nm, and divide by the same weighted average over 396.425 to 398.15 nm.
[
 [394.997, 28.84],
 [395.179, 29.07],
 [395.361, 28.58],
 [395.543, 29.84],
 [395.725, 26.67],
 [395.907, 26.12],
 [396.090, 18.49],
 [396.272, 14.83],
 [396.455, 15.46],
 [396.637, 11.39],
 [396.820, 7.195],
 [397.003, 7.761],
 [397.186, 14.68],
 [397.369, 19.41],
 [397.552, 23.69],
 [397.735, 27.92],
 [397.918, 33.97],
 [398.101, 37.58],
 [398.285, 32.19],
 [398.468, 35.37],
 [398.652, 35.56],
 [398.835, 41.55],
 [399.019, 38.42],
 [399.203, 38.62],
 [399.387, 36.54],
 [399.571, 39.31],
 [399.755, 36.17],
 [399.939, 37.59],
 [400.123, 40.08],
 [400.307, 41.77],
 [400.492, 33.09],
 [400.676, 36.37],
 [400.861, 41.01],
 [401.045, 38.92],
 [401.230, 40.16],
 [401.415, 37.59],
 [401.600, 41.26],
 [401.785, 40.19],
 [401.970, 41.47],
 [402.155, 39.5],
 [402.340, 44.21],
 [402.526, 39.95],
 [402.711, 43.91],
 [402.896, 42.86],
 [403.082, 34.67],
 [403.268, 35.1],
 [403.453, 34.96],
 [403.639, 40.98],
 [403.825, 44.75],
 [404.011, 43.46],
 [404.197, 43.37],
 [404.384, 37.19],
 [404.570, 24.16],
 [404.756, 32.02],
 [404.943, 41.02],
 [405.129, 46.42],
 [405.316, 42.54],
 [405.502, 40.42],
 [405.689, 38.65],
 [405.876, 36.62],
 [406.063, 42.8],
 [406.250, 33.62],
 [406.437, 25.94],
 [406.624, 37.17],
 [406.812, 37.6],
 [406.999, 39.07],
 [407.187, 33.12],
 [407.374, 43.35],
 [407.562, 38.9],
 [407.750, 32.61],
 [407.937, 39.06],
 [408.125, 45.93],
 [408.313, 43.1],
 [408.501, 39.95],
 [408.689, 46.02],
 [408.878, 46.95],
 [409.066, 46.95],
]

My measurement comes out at 2.1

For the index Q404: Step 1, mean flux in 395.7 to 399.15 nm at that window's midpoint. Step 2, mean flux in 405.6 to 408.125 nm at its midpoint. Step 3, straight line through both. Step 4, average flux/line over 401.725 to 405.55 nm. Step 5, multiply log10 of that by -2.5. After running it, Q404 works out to -0.205 mag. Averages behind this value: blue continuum 24.8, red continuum 37.1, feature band 39.7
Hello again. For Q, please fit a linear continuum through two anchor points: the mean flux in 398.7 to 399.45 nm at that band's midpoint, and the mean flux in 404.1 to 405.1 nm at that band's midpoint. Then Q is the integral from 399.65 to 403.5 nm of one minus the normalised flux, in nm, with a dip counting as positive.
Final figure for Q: -0.159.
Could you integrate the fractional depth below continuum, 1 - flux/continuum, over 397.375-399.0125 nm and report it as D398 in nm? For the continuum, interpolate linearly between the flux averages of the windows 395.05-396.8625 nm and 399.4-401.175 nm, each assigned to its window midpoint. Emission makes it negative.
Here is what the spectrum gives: -0.15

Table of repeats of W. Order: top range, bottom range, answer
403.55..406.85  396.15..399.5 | 1.51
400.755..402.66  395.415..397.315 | 2.38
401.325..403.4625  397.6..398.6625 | 1.22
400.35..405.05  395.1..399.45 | 1.52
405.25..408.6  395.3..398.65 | 1.74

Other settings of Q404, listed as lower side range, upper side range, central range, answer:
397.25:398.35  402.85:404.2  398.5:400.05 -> -0.201 mag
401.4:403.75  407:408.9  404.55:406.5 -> 0.080 mag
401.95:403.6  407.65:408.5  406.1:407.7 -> 0.109 mag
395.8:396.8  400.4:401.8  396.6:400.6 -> -0.108 mag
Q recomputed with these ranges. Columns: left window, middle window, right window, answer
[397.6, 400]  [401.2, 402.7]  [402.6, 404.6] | -0.11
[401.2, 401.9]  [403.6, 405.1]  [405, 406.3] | 0.06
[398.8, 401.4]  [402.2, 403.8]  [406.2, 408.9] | -0.05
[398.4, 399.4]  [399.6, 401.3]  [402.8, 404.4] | 0.00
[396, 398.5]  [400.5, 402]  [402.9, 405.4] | -0.38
